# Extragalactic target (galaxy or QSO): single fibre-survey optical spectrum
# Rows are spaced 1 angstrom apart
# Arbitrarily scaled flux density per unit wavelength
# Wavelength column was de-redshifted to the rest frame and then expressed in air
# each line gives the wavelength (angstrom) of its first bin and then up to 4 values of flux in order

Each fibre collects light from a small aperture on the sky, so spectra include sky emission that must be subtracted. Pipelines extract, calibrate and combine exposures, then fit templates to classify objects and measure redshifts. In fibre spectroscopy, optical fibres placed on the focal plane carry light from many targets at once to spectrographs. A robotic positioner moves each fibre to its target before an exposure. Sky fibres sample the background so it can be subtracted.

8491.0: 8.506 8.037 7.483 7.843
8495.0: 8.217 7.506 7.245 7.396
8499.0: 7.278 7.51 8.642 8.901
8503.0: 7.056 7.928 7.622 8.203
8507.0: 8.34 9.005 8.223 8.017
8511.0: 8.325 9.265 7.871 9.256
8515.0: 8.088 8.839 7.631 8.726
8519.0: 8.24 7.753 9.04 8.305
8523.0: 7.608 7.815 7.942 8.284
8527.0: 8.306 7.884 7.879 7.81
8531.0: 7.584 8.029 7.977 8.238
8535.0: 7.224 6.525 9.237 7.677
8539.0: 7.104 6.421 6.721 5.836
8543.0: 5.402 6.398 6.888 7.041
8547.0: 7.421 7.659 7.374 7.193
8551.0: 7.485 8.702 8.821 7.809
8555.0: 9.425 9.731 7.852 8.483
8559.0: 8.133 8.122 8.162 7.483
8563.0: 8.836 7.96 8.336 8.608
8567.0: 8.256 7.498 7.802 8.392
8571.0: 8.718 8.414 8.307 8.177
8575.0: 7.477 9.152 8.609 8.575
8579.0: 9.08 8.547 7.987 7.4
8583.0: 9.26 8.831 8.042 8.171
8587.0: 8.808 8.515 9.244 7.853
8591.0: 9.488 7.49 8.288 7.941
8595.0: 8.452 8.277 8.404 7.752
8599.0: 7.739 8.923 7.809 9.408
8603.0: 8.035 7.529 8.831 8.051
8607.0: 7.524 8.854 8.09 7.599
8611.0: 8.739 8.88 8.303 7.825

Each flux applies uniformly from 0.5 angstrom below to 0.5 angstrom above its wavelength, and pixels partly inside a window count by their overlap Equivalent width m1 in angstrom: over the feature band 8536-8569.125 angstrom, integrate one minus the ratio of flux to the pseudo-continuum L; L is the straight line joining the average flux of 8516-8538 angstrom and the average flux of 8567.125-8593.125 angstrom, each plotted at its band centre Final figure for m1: 1.9 angstrom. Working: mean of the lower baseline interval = 8.01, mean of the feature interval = 7.73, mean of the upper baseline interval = 8.39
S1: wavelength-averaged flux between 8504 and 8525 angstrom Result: 8.29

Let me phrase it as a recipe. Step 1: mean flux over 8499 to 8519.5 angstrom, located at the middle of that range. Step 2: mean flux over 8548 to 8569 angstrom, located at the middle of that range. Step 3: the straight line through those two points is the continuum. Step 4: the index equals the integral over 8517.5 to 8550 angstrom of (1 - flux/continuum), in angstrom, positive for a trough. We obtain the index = 2.6 angstrom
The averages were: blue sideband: 8.26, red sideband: 8.19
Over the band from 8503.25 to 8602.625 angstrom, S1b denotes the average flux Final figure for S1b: 8.09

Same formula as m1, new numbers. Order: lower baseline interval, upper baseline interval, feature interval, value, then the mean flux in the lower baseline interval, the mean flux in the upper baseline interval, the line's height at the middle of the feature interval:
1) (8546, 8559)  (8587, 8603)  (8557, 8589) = -0.4 angstrom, 8.12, 8.38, 8.24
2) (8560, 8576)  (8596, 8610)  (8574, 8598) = -0.6 angstrom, 8.19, 8.21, 8.2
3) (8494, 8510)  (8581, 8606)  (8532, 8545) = 1.6 angstrom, 7.94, 8.34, 8.1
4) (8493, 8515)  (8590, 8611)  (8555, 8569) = -0.2 angstrom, 8.07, 8.23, 8.16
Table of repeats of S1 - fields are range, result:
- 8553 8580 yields 8.37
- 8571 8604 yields 8.38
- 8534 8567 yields 7.71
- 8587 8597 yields 8.42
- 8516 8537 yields 7.99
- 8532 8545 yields 7.09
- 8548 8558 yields 8.25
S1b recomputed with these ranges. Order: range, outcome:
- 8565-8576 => 8.22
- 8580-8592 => 8.47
